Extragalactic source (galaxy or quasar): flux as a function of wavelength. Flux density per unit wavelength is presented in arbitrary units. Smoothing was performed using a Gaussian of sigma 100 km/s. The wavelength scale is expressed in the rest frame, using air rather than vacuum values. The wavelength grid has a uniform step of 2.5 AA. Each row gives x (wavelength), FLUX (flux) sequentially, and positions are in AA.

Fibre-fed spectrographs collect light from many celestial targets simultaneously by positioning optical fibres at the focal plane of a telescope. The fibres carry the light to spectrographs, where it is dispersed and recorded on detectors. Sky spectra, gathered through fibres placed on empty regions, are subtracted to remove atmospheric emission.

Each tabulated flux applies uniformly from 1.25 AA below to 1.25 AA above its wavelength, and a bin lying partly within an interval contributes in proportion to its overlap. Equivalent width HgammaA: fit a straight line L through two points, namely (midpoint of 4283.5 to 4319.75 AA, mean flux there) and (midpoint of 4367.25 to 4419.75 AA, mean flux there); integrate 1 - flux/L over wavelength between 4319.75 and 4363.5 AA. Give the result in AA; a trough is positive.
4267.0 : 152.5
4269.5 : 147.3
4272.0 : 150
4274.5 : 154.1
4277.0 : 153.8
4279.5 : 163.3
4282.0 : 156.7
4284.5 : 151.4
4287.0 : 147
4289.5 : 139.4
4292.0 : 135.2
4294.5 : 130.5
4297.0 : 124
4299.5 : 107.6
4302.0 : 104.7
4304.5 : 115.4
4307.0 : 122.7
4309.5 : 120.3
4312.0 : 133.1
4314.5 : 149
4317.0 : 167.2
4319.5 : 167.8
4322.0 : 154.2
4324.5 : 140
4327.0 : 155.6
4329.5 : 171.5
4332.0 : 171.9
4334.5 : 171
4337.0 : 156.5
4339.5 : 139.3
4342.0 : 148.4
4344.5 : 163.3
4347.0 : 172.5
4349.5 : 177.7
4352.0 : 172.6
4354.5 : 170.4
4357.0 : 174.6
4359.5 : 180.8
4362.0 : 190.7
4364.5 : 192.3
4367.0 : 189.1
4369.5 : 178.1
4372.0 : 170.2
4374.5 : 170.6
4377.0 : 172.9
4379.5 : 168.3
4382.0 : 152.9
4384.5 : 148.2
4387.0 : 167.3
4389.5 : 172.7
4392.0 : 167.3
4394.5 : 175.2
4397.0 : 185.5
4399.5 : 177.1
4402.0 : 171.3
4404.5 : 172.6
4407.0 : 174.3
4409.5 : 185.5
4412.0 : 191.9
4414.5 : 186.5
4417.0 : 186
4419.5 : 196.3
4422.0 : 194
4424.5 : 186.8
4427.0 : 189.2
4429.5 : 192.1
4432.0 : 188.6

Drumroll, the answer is -4.09 AA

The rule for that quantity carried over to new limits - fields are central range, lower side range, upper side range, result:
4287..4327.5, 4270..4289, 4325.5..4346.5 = 5.45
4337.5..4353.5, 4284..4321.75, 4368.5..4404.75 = -1.00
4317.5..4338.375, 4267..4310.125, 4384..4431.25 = -1.31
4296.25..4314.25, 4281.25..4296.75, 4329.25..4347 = 3.43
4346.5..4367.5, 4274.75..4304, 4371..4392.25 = -2.92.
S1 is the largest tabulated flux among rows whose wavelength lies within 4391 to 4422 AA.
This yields 196.3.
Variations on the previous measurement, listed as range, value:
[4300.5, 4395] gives 192.3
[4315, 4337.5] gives 171.9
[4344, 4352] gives 177.7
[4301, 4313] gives 133.1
